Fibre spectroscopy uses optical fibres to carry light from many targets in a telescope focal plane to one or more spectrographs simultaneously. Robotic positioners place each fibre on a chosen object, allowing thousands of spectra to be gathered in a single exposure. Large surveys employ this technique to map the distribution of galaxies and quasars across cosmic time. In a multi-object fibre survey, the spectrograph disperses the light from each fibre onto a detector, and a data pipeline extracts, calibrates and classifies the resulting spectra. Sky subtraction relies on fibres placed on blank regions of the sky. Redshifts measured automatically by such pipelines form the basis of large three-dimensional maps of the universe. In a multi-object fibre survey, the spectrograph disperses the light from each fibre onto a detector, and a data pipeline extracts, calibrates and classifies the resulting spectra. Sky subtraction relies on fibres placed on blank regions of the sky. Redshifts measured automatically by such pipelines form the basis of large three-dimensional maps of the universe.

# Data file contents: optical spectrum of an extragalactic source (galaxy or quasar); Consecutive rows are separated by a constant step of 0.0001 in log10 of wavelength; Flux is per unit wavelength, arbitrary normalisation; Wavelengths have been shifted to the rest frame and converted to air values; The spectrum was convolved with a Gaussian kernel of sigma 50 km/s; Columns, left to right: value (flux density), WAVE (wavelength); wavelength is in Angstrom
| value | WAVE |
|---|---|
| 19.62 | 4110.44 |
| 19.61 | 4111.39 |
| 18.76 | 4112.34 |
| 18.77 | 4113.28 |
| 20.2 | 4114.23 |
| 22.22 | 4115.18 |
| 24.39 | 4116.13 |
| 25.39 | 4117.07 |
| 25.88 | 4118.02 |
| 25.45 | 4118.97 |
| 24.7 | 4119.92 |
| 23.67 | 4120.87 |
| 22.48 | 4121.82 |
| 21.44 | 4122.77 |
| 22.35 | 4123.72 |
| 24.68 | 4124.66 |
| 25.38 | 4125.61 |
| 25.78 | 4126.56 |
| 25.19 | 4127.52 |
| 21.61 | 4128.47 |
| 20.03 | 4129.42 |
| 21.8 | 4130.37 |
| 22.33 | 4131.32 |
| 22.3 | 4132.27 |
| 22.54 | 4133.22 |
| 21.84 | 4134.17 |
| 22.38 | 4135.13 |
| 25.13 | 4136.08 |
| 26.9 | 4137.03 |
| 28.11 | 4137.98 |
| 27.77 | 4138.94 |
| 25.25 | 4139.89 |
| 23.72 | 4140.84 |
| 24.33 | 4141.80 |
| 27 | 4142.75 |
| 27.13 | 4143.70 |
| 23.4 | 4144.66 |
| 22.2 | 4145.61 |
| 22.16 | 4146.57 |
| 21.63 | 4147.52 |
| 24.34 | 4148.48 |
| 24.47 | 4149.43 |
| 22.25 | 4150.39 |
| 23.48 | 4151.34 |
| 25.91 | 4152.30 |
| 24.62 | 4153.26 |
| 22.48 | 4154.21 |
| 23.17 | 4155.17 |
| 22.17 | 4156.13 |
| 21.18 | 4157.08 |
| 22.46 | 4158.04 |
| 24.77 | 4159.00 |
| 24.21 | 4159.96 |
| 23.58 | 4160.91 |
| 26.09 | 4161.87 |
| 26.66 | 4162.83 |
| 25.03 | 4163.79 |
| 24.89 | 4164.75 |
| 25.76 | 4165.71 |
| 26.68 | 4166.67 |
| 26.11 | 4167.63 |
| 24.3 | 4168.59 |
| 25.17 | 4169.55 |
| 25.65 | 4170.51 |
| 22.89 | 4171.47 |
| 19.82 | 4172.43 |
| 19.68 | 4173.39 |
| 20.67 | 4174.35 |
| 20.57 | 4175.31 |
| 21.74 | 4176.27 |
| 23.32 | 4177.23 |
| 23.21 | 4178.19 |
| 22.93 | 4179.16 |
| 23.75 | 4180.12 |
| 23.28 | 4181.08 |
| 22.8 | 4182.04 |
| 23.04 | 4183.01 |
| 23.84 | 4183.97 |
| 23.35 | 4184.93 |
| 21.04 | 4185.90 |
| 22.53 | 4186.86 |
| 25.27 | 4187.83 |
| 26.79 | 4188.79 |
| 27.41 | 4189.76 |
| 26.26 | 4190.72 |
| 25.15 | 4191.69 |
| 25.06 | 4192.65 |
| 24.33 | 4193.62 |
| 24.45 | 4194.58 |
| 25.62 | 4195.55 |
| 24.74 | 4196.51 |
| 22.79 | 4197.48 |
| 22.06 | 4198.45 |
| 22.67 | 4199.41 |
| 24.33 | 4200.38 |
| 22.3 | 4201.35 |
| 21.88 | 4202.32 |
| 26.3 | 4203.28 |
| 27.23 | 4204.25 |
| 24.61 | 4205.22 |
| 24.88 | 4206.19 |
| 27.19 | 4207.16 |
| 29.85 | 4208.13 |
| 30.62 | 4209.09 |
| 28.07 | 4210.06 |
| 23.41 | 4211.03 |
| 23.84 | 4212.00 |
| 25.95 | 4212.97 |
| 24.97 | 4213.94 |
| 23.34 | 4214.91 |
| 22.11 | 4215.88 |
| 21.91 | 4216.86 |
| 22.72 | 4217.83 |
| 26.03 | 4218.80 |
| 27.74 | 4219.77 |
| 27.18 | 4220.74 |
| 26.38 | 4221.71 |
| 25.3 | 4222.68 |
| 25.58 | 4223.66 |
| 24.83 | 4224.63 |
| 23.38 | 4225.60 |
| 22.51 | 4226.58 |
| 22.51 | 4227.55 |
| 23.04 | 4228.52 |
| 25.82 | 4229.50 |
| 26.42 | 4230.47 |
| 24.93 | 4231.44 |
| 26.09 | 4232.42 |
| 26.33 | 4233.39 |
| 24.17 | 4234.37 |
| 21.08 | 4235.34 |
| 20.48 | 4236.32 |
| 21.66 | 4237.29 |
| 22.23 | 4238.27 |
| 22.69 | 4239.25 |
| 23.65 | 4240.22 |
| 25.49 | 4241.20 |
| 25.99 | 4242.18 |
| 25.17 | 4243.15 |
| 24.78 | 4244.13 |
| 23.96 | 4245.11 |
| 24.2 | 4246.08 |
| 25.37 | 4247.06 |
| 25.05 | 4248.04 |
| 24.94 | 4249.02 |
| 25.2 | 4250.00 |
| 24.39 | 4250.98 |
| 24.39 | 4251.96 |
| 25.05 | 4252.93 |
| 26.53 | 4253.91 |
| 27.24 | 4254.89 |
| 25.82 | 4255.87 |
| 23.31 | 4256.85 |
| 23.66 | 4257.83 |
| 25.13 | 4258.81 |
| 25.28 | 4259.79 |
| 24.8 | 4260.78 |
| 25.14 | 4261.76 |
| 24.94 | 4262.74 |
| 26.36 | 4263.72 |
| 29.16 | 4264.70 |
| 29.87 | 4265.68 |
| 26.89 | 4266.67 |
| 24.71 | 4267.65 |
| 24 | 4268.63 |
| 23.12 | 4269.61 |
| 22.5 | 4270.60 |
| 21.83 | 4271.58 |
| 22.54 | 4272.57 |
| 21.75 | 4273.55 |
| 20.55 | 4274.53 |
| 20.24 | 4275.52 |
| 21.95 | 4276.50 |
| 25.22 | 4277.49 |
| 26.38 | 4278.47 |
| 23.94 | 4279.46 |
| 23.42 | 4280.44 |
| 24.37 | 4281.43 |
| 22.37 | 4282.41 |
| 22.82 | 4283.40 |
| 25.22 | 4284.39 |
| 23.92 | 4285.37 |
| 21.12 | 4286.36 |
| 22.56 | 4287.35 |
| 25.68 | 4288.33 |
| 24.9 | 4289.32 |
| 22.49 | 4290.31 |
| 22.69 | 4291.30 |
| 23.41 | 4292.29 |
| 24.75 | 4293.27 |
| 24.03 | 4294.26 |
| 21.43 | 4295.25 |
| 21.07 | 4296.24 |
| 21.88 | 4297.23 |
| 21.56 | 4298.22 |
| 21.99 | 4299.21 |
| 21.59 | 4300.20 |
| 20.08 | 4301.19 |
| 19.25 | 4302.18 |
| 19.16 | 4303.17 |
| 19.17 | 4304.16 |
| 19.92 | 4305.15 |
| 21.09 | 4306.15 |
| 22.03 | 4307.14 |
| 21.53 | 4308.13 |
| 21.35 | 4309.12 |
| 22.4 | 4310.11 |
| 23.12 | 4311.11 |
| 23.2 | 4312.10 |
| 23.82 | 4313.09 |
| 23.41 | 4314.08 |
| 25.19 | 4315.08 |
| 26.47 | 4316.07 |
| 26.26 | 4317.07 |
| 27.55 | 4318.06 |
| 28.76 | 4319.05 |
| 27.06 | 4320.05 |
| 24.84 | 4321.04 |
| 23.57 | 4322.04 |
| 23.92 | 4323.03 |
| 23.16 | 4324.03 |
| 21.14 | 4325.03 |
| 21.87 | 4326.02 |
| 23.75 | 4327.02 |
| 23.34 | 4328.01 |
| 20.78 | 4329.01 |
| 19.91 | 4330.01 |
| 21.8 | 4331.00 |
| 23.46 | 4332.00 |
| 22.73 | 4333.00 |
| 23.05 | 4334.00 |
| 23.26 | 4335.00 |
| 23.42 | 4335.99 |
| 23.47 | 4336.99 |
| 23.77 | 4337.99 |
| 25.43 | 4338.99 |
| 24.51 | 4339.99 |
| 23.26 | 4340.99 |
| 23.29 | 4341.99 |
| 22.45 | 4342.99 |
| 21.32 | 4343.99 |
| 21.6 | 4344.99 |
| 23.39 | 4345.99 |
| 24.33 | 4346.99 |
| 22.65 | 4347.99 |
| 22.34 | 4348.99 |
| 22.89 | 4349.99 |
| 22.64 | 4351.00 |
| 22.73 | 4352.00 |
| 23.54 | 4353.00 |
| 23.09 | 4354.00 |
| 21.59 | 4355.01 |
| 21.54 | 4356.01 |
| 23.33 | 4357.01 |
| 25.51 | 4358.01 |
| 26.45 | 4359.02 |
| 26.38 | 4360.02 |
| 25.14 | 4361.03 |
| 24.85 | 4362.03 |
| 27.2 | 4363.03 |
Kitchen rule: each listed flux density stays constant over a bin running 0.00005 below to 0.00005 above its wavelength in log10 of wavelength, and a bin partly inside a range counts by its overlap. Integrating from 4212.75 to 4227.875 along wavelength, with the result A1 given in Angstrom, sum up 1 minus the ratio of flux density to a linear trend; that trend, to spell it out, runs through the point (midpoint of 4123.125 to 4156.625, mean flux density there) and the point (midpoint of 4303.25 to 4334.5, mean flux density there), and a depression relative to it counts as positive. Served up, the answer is -0.6 Angstrom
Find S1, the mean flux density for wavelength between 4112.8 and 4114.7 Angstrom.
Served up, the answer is 19.5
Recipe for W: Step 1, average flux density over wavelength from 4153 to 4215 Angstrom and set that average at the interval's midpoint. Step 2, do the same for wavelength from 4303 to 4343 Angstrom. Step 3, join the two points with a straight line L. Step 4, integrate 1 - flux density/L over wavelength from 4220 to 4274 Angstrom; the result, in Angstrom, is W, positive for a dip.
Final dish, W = -2.0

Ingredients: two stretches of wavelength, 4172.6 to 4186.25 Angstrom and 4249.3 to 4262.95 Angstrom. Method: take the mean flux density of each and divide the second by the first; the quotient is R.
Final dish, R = 1.1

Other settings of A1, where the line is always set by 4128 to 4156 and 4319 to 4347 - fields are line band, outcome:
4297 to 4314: 1.4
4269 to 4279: 0.3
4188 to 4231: -2.6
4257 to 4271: -1.2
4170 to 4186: 0.8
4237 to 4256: -1.0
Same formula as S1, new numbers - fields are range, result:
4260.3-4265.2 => 26.1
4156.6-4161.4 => 23.3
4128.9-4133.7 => 21.8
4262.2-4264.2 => 25.7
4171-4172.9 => 21.4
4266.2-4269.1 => 25.2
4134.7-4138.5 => 25.7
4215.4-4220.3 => 24.1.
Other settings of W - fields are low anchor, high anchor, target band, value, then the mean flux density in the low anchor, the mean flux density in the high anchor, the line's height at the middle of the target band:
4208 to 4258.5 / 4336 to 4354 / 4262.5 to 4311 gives 2.1 Angstrom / 24.7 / 23.2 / 24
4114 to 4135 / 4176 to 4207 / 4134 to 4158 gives -0.6 Angstrom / 23.3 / 24.1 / 23.5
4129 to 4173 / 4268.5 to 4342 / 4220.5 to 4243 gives -0.7 Angstrom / 24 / 23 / 23.5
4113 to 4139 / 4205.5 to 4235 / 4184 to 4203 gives 0.5 Angstrom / 23.6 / 25.2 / 24.7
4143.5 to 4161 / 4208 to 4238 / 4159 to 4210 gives -0.8 Angstrom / 23.4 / 24.7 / 24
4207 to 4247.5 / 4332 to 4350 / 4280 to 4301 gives 0.8 Angstrom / 24.7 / 23.2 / 23.9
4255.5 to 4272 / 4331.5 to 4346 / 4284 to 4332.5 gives 2.2 Angstrom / 25.1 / 23.2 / 24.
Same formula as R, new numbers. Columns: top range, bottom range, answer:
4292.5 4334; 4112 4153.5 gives 0.96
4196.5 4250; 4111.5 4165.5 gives 1.04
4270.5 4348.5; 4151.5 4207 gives 0.96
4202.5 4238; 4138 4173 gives 1.03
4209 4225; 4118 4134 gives 1.08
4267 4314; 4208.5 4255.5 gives 0.91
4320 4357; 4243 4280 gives 0.93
